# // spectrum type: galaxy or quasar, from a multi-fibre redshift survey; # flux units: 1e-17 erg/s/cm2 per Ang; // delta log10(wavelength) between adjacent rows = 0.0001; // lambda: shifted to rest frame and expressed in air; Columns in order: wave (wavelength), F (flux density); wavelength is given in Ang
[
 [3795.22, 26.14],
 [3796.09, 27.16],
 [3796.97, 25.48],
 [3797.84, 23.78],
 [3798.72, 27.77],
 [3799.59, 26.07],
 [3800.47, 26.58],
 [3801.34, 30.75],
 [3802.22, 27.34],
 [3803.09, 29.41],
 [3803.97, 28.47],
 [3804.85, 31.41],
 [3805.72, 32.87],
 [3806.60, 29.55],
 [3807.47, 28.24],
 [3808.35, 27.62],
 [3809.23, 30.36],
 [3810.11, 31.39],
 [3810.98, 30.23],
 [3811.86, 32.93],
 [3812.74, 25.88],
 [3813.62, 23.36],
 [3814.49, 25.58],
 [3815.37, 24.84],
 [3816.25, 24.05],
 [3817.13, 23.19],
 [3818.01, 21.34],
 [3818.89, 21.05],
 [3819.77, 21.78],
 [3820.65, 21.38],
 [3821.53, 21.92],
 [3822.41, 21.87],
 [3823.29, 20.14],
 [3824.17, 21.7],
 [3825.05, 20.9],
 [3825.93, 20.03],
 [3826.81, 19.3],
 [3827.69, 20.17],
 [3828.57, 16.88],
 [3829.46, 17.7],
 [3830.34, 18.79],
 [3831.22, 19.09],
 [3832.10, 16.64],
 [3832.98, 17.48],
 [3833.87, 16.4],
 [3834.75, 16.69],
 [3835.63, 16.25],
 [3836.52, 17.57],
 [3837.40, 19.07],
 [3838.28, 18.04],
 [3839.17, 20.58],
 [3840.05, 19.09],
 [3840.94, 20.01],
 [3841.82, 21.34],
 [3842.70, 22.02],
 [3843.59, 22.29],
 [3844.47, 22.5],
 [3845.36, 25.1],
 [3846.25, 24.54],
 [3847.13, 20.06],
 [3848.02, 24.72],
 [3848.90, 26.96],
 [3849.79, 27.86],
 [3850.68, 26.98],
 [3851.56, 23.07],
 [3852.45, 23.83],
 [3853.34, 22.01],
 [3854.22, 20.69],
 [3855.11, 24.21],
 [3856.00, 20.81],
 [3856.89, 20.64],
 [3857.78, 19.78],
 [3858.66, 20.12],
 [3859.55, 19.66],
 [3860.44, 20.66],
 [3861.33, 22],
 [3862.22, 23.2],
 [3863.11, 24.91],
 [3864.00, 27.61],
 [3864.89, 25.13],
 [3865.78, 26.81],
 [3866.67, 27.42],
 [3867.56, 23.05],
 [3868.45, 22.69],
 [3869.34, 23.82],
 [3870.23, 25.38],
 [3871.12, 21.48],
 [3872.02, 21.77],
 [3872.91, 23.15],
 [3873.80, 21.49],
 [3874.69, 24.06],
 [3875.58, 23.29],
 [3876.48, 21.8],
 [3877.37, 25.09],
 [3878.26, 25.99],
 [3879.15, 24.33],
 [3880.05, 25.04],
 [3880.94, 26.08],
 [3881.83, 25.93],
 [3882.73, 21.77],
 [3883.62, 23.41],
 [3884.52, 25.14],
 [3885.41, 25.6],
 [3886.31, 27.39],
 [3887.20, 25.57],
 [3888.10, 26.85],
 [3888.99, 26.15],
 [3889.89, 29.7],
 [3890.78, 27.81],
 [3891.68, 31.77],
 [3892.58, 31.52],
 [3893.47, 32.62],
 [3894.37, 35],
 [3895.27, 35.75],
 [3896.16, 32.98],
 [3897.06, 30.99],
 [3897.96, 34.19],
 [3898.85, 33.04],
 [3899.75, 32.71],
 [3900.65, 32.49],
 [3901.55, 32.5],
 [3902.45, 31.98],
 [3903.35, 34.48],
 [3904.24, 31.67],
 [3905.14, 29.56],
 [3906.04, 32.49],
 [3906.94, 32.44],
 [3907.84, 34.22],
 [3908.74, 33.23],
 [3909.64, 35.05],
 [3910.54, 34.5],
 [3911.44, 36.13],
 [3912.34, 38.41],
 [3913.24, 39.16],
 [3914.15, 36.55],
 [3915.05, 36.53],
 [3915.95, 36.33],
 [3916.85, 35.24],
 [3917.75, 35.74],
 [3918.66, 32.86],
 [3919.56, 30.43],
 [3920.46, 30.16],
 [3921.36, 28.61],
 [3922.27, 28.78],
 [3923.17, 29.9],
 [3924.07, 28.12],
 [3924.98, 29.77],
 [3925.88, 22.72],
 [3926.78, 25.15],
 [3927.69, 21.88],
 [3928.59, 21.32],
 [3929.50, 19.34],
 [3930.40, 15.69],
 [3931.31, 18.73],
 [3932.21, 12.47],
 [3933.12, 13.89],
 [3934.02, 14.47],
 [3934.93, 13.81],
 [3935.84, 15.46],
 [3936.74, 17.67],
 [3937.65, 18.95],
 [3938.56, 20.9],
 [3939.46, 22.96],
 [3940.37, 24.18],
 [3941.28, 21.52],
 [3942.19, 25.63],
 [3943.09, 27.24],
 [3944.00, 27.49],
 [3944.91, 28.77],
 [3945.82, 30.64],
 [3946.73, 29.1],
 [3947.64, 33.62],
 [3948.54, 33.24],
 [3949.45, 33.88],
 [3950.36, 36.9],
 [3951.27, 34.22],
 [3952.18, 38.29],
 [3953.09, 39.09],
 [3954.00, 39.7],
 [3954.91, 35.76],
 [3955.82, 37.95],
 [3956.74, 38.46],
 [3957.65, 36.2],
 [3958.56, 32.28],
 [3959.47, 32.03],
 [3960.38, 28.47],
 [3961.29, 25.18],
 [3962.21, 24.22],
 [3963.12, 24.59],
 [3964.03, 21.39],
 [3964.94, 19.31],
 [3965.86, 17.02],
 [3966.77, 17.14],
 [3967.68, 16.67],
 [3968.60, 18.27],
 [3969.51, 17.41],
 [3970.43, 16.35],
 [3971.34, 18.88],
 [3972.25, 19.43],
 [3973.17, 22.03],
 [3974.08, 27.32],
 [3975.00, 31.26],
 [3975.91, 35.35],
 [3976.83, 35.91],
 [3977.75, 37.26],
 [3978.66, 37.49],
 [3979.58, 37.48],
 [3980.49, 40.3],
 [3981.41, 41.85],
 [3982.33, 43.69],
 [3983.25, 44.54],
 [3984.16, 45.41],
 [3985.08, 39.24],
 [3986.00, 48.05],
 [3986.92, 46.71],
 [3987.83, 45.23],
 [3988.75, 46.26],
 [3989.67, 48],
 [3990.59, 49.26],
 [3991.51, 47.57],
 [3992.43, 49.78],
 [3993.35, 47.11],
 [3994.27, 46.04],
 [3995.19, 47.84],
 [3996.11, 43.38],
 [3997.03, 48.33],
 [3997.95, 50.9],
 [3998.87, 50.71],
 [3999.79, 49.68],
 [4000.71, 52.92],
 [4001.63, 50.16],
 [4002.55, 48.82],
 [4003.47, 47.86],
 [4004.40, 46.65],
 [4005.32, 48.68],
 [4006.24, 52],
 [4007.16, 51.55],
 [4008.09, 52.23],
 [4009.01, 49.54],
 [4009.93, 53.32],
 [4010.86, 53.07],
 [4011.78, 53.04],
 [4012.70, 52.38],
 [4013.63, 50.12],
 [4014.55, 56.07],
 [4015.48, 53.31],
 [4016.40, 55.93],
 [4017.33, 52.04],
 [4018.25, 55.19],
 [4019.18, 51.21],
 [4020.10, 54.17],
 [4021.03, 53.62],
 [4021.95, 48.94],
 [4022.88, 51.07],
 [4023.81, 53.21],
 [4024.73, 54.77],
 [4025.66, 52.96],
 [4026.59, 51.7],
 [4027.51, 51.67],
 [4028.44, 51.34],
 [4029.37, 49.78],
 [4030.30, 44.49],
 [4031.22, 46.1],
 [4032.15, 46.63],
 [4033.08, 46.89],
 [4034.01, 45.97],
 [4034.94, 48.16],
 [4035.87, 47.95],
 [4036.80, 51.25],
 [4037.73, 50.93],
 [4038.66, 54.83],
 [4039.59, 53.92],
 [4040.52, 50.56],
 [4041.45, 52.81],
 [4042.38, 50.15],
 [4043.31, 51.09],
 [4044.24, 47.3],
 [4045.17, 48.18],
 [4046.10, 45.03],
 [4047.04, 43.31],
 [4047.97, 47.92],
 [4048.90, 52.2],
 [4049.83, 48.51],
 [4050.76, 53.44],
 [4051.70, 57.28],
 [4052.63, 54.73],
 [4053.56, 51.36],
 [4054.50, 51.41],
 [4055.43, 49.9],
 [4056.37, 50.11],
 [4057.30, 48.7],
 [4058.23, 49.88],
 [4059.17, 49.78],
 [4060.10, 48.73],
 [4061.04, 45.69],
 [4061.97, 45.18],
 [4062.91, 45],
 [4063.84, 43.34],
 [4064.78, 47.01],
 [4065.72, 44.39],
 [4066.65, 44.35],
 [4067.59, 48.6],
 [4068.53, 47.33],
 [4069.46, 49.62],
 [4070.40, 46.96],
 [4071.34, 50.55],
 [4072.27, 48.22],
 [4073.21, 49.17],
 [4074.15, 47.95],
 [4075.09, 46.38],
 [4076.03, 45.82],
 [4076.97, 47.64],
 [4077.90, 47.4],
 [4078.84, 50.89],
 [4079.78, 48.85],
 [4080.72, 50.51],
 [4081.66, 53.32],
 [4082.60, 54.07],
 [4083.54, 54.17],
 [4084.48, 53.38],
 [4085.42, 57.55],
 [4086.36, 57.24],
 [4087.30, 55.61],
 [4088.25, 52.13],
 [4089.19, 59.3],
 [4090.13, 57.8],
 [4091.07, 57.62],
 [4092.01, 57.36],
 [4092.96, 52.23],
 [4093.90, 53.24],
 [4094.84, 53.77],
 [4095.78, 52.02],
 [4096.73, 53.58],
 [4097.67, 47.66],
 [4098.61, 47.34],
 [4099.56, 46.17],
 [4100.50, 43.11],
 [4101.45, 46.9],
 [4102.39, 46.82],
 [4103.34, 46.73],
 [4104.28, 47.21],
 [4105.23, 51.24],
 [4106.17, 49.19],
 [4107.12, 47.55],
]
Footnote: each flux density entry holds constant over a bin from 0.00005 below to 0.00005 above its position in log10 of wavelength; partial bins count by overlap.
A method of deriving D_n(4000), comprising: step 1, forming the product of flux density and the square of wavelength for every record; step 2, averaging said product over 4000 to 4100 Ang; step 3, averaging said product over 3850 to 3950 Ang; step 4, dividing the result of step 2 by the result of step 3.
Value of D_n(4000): 2.04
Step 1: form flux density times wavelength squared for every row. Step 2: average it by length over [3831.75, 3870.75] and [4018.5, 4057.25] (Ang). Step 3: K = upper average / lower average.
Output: 2.51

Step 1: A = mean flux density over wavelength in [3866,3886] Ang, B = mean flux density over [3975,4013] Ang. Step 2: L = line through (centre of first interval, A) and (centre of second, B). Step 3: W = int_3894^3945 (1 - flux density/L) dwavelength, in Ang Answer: 5.38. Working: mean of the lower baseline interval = 24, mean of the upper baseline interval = 46.5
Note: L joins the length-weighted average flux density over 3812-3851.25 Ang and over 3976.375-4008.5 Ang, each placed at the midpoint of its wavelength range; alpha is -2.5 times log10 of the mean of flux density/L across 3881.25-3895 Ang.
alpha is 0.09 mag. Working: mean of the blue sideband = 21.3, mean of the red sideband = 46.2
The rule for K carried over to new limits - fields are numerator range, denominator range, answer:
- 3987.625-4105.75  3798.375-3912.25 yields 2.17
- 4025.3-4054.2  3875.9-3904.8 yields 1.86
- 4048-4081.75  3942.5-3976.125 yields 1.83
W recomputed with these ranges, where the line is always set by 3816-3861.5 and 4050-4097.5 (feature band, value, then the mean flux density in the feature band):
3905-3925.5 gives -1.76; 33.2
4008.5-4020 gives -2.59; 53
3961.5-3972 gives 5.03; 19.3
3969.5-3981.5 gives 2.64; 30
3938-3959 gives 2.04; 31.6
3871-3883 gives 0.96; 23.7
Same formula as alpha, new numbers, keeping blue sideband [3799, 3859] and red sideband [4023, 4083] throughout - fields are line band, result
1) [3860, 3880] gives 0.17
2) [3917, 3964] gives 0.31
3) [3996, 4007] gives -0.15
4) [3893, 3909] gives -0.05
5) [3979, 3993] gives -0.08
